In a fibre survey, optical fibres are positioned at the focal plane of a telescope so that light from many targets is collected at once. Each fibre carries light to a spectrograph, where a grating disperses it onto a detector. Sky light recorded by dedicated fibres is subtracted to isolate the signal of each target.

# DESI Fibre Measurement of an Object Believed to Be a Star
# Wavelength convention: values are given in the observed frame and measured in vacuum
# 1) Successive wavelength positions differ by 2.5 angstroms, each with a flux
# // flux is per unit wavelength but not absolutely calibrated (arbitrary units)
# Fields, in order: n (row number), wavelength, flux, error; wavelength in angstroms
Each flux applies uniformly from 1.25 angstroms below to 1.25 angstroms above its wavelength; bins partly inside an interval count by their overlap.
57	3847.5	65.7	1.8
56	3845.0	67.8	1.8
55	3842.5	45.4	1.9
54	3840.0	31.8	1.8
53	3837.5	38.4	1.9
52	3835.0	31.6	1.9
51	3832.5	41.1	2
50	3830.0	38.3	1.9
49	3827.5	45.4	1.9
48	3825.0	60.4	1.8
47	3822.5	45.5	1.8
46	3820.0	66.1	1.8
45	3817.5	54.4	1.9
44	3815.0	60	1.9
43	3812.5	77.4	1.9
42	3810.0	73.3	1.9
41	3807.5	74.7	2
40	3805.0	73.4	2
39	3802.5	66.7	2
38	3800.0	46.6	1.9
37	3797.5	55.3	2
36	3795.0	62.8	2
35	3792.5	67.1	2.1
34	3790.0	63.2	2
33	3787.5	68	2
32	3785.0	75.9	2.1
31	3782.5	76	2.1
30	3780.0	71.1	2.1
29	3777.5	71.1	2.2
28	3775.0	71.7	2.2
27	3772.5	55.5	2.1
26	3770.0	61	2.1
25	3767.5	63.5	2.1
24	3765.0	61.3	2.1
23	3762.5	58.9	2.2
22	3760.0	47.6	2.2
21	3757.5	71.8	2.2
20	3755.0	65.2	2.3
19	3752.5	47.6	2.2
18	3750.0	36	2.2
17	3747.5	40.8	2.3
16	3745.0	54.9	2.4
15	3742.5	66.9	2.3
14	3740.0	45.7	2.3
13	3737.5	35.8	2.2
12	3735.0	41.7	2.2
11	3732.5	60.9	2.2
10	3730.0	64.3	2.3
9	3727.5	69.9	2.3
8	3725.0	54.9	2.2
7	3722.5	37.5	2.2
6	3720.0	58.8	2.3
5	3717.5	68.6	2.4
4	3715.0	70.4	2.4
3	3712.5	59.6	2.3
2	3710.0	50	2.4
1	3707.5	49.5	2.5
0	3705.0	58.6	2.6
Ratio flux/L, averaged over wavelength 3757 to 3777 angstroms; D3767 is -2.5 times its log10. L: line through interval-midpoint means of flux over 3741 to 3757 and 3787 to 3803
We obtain -0.10 mag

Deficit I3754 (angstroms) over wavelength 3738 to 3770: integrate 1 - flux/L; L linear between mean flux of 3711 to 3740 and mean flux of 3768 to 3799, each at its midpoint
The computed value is 3.3 angstroms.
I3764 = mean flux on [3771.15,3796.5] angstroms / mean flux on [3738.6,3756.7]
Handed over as 1.3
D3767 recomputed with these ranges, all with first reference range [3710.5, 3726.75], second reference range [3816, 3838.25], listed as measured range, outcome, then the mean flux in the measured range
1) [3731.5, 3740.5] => 0.23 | 45.6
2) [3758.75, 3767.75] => -0.07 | 57.2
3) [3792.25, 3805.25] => -0.21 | 60.7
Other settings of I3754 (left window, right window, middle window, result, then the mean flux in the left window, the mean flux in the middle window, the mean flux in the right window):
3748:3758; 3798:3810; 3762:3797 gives -3.97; 52.8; 66.1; 65.5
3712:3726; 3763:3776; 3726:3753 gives 3.77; 58.3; 51.5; 62.2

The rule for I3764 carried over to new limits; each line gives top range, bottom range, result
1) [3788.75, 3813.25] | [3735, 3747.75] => 1.35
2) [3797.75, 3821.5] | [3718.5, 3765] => 1.22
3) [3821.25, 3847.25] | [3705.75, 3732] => 0.78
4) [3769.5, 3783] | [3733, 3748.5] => 1.40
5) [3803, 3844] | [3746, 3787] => 0.88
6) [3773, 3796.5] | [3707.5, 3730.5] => 1.18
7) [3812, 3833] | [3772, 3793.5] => 0.78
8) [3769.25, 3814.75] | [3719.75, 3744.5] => 1.26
